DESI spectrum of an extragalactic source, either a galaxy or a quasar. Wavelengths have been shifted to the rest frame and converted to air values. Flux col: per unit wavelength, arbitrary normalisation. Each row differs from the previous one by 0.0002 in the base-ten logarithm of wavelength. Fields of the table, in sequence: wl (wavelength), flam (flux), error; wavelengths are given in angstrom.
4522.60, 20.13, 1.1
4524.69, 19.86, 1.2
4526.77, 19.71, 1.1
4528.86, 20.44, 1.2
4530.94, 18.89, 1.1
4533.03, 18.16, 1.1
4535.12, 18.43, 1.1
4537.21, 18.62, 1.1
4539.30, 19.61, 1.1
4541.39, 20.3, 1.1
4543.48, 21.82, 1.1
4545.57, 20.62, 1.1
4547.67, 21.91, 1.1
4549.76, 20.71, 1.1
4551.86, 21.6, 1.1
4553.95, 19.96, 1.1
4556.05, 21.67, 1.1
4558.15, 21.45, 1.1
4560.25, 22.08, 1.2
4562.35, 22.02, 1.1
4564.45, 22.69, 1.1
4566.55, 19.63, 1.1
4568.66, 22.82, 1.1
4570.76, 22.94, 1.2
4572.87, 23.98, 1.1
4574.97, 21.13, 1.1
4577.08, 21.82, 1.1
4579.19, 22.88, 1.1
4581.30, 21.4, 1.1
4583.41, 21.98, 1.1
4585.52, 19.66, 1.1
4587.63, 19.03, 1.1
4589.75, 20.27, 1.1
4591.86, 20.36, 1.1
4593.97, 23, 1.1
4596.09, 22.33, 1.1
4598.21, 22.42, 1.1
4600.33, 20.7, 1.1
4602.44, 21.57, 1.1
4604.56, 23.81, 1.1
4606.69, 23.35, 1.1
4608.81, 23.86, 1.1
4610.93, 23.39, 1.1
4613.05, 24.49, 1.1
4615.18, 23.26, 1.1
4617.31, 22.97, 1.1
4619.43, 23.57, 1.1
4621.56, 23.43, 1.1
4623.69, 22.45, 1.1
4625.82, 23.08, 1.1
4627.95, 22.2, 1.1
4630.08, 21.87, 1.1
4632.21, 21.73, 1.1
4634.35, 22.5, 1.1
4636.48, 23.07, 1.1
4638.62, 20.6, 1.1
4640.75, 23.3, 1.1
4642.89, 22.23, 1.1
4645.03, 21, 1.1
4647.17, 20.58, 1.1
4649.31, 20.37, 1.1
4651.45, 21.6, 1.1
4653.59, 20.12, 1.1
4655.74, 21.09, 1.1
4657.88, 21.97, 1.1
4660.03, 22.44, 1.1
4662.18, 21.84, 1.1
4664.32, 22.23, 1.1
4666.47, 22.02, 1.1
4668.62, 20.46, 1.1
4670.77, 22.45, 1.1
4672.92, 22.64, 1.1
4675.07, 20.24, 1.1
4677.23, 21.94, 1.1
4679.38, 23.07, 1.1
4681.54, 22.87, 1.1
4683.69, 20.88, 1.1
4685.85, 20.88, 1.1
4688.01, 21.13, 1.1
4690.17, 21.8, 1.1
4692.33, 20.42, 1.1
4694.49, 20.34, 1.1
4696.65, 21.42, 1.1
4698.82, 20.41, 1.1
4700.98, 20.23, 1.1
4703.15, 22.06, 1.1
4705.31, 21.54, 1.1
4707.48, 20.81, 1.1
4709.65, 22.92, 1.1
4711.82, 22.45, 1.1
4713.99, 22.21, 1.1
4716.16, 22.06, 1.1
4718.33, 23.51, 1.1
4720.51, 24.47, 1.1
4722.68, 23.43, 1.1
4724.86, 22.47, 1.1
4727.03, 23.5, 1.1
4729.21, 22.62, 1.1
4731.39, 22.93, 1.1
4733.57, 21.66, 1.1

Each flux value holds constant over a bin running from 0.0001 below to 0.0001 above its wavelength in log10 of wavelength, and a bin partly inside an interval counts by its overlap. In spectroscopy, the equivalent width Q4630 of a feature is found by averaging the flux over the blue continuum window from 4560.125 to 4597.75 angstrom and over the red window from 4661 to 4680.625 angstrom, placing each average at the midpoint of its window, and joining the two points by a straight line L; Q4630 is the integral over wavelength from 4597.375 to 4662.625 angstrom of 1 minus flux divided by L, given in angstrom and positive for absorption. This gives -1.49 angstrom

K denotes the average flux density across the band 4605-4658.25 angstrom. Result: 22.3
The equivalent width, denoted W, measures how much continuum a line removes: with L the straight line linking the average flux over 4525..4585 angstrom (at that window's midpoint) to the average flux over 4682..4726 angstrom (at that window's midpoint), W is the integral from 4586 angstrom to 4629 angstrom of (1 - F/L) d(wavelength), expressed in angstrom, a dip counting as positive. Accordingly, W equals -2.3 angstrom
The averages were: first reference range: 21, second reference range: 21.8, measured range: 22.4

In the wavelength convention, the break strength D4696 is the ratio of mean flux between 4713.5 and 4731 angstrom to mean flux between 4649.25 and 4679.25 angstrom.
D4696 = 1.1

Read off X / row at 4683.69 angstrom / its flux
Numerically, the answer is 20.88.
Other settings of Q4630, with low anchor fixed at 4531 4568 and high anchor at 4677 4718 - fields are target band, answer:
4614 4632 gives -1.45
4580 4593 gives 0.22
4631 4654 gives -0.40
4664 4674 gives -0.25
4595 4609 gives -1.02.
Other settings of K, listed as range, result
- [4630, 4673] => 21.7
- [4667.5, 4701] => 21.4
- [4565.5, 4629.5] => 22.3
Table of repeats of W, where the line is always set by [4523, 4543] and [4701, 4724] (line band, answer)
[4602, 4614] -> -1.6 angstrom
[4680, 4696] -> 0.6 angstrom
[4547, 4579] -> -3.0 angstrom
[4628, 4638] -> -0.5 angstrom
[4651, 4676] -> 0.0 angstrom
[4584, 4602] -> -0.5 angstrom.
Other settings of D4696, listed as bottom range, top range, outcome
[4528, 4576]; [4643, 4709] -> 1.02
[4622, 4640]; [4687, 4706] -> 0.95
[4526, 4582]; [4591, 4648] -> 1.07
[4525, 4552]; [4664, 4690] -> 1.09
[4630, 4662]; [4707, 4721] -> 1.05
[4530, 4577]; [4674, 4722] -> 1.04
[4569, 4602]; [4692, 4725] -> 1.01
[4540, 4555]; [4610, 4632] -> 1.10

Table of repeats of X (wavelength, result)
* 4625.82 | 23.08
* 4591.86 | 20.36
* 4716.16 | 22.06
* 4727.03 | 23.5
